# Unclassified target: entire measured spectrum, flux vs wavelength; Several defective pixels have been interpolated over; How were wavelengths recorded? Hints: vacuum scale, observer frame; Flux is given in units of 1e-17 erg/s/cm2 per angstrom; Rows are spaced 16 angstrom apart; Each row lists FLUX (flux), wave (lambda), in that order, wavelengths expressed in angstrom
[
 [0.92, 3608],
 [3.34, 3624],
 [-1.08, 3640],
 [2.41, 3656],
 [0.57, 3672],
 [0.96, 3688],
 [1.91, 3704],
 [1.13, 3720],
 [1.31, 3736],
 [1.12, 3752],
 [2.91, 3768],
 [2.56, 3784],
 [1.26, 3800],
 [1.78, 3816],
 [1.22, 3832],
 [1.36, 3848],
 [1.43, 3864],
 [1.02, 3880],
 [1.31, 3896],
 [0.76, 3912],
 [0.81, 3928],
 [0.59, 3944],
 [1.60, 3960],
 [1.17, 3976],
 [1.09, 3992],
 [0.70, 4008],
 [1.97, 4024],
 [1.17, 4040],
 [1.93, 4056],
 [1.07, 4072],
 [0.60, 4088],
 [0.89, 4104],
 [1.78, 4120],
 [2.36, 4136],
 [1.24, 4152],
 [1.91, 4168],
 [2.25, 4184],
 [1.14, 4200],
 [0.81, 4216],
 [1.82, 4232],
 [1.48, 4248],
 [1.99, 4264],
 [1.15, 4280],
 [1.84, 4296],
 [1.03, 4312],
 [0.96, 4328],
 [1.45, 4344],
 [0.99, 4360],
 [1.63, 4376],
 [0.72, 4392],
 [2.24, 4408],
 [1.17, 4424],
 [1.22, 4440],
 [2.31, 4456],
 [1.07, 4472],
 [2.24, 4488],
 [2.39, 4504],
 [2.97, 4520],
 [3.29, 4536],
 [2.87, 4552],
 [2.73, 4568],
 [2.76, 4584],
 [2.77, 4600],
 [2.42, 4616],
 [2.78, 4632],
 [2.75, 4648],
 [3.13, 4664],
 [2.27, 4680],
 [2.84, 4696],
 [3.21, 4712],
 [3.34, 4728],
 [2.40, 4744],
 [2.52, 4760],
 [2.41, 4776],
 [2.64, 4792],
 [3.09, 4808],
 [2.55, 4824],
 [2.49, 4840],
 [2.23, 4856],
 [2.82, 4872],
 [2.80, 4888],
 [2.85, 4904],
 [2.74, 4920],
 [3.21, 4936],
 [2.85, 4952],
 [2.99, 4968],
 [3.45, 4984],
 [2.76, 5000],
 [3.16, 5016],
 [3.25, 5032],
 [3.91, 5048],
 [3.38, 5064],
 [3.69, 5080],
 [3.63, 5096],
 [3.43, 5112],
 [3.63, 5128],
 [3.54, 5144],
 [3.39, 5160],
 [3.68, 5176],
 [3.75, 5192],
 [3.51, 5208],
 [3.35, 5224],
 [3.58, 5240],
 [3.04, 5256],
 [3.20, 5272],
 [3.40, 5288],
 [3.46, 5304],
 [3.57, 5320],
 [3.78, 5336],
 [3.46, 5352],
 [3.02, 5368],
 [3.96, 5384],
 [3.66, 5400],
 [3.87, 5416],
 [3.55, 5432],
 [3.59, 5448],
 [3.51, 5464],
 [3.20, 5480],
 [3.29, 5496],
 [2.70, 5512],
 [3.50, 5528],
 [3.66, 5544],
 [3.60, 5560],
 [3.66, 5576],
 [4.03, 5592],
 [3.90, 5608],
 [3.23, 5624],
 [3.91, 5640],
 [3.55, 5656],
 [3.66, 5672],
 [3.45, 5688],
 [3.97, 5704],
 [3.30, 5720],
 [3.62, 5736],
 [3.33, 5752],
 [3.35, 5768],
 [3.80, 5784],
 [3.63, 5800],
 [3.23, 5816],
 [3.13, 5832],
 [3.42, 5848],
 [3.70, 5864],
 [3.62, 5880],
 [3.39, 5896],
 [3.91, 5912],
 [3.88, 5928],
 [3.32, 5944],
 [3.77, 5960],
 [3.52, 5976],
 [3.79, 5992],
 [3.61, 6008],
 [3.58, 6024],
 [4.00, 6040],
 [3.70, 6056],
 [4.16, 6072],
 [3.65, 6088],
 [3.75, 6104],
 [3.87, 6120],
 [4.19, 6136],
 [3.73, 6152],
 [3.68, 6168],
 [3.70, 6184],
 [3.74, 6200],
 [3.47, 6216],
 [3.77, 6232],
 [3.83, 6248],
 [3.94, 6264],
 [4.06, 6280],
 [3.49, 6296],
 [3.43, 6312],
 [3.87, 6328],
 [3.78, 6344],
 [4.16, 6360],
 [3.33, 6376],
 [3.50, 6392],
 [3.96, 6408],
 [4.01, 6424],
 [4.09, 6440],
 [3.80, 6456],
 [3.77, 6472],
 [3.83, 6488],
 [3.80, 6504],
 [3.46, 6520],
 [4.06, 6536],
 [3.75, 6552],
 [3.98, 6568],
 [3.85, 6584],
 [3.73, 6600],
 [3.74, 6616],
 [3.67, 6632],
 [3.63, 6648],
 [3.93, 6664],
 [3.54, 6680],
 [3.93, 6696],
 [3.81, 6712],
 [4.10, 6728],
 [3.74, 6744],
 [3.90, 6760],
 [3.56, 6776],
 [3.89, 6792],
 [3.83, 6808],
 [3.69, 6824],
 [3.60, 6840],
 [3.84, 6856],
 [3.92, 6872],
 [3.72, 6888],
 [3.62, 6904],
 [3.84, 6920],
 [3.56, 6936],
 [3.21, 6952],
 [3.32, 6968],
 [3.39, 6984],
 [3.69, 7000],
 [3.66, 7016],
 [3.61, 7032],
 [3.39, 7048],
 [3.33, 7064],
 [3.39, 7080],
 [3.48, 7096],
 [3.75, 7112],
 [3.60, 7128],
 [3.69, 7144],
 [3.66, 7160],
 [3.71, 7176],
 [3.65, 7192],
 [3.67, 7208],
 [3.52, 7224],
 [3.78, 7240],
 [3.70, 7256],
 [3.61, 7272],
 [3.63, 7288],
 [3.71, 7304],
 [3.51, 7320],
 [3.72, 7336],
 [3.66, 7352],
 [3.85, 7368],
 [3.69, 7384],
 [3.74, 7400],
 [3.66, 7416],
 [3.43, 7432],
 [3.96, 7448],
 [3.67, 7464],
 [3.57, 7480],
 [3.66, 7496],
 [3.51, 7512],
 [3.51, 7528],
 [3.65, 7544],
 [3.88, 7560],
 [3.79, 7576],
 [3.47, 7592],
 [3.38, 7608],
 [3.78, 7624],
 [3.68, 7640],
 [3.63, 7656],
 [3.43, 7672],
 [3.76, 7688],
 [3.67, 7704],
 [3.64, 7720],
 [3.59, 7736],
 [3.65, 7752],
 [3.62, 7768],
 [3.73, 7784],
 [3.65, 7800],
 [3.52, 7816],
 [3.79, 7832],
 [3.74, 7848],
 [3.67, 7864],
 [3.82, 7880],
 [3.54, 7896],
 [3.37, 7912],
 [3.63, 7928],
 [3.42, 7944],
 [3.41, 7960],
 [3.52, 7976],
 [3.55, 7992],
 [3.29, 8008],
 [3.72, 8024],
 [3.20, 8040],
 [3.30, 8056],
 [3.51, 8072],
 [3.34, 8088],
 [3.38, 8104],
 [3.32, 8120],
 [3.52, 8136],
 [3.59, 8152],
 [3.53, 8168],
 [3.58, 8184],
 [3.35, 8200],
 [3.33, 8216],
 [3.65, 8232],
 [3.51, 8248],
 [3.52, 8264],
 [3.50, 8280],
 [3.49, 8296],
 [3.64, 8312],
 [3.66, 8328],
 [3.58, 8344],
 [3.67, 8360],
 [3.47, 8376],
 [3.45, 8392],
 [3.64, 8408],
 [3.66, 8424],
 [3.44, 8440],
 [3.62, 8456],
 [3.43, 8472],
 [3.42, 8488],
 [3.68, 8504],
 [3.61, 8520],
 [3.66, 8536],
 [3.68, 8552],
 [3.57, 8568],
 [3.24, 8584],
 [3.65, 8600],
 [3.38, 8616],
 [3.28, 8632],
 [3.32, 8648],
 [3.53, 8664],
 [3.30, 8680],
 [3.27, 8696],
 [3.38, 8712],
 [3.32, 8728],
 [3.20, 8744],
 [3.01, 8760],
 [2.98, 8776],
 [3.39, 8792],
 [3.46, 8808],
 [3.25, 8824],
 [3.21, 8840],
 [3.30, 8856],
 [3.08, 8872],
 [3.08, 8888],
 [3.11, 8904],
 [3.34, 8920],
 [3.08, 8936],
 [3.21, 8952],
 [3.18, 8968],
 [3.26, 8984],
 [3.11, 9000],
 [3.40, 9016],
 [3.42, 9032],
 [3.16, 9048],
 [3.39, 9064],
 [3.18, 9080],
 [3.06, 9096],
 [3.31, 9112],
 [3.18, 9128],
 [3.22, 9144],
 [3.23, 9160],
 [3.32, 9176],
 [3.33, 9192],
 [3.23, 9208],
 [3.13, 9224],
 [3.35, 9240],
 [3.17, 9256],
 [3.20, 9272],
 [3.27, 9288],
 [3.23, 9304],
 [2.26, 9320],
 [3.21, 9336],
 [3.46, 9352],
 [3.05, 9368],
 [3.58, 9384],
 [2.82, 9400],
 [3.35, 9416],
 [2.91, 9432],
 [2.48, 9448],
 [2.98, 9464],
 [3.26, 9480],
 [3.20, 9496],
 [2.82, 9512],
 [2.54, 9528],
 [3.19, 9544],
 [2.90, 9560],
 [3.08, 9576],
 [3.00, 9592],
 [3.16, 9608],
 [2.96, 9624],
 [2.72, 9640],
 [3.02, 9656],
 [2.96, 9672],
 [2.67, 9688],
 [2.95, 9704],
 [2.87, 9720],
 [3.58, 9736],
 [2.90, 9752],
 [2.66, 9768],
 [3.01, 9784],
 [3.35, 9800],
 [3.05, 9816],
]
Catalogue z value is 0.13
